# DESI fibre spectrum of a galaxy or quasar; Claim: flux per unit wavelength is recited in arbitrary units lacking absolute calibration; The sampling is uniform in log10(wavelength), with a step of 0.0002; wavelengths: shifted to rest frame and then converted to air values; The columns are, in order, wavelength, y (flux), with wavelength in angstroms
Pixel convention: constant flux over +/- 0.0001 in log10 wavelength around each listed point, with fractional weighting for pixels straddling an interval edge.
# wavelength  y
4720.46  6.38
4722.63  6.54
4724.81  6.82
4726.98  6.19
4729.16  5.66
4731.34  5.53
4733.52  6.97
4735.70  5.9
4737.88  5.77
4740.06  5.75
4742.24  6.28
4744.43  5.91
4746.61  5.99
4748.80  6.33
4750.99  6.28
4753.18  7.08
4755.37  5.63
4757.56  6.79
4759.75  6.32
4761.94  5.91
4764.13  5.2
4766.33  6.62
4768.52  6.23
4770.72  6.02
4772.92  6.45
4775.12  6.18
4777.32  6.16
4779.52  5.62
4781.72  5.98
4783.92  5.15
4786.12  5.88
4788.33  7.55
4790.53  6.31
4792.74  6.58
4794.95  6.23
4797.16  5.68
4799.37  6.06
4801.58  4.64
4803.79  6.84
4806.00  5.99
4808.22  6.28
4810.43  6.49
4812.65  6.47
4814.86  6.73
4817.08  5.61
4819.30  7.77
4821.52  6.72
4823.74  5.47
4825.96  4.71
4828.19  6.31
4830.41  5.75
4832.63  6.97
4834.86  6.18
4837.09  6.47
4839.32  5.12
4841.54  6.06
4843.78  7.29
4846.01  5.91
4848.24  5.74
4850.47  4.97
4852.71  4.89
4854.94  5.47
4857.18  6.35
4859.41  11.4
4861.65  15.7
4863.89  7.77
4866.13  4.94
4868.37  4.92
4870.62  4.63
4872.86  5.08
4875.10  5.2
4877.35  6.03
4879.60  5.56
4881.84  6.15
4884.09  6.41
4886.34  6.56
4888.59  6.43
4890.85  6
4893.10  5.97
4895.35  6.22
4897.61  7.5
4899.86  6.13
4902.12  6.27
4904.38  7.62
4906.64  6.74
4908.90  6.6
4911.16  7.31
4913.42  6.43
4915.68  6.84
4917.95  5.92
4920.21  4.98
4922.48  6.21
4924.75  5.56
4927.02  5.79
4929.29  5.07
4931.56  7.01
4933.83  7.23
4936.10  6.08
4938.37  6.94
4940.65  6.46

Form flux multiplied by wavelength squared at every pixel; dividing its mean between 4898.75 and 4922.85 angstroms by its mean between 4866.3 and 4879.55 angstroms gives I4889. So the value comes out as 1.27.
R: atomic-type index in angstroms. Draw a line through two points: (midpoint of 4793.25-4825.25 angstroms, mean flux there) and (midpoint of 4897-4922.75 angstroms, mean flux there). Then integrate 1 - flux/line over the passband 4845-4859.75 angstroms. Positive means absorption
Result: 0.5 angstroms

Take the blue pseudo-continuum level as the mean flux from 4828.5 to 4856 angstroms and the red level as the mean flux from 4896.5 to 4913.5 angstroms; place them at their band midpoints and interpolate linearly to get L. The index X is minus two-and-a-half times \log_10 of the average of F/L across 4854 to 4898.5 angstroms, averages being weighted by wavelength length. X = -0.05 mag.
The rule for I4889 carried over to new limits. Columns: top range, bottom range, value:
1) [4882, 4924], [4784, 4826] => 1.08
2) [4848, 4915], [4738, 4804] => 1.13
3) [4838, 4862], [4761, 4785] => 1.20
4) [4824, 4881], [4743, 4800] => 1.07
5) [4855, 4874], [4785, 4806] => 1.24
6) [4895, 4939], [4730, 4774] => 1.12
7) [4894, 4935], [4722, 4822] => 1.10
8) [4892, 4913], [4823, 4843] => 1.16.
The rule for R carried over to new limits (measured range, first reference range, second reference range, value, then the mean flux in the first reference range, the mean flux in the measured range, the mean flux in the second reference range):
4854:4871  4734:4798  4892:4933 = -4.13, 6.14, 7.8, 6.35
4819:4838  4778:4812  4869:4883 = -1.24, 6.09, 6.19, 5.43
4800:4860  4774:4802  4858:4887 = 2.67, 6.03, 6.2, 6.95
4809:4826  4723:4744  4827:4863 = 0.94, 6.11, 6.35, 6.91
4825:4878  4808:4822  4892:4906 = 1.51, 6.6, 6.42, 6.62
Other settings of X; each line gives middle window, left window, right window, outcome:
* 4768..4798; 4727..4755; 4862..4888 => -0.01 mag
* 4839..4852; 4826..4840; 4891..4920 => 0.05 mag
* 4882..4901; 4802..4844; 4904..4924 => 0.00 mag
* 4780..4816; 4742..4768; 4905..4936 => 0.01 mag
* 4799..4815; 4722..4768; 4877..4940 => 0.01 mag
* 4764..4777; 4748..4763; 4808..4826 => 0.03 mag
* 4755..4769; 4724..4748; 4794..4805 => -0.02 mag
